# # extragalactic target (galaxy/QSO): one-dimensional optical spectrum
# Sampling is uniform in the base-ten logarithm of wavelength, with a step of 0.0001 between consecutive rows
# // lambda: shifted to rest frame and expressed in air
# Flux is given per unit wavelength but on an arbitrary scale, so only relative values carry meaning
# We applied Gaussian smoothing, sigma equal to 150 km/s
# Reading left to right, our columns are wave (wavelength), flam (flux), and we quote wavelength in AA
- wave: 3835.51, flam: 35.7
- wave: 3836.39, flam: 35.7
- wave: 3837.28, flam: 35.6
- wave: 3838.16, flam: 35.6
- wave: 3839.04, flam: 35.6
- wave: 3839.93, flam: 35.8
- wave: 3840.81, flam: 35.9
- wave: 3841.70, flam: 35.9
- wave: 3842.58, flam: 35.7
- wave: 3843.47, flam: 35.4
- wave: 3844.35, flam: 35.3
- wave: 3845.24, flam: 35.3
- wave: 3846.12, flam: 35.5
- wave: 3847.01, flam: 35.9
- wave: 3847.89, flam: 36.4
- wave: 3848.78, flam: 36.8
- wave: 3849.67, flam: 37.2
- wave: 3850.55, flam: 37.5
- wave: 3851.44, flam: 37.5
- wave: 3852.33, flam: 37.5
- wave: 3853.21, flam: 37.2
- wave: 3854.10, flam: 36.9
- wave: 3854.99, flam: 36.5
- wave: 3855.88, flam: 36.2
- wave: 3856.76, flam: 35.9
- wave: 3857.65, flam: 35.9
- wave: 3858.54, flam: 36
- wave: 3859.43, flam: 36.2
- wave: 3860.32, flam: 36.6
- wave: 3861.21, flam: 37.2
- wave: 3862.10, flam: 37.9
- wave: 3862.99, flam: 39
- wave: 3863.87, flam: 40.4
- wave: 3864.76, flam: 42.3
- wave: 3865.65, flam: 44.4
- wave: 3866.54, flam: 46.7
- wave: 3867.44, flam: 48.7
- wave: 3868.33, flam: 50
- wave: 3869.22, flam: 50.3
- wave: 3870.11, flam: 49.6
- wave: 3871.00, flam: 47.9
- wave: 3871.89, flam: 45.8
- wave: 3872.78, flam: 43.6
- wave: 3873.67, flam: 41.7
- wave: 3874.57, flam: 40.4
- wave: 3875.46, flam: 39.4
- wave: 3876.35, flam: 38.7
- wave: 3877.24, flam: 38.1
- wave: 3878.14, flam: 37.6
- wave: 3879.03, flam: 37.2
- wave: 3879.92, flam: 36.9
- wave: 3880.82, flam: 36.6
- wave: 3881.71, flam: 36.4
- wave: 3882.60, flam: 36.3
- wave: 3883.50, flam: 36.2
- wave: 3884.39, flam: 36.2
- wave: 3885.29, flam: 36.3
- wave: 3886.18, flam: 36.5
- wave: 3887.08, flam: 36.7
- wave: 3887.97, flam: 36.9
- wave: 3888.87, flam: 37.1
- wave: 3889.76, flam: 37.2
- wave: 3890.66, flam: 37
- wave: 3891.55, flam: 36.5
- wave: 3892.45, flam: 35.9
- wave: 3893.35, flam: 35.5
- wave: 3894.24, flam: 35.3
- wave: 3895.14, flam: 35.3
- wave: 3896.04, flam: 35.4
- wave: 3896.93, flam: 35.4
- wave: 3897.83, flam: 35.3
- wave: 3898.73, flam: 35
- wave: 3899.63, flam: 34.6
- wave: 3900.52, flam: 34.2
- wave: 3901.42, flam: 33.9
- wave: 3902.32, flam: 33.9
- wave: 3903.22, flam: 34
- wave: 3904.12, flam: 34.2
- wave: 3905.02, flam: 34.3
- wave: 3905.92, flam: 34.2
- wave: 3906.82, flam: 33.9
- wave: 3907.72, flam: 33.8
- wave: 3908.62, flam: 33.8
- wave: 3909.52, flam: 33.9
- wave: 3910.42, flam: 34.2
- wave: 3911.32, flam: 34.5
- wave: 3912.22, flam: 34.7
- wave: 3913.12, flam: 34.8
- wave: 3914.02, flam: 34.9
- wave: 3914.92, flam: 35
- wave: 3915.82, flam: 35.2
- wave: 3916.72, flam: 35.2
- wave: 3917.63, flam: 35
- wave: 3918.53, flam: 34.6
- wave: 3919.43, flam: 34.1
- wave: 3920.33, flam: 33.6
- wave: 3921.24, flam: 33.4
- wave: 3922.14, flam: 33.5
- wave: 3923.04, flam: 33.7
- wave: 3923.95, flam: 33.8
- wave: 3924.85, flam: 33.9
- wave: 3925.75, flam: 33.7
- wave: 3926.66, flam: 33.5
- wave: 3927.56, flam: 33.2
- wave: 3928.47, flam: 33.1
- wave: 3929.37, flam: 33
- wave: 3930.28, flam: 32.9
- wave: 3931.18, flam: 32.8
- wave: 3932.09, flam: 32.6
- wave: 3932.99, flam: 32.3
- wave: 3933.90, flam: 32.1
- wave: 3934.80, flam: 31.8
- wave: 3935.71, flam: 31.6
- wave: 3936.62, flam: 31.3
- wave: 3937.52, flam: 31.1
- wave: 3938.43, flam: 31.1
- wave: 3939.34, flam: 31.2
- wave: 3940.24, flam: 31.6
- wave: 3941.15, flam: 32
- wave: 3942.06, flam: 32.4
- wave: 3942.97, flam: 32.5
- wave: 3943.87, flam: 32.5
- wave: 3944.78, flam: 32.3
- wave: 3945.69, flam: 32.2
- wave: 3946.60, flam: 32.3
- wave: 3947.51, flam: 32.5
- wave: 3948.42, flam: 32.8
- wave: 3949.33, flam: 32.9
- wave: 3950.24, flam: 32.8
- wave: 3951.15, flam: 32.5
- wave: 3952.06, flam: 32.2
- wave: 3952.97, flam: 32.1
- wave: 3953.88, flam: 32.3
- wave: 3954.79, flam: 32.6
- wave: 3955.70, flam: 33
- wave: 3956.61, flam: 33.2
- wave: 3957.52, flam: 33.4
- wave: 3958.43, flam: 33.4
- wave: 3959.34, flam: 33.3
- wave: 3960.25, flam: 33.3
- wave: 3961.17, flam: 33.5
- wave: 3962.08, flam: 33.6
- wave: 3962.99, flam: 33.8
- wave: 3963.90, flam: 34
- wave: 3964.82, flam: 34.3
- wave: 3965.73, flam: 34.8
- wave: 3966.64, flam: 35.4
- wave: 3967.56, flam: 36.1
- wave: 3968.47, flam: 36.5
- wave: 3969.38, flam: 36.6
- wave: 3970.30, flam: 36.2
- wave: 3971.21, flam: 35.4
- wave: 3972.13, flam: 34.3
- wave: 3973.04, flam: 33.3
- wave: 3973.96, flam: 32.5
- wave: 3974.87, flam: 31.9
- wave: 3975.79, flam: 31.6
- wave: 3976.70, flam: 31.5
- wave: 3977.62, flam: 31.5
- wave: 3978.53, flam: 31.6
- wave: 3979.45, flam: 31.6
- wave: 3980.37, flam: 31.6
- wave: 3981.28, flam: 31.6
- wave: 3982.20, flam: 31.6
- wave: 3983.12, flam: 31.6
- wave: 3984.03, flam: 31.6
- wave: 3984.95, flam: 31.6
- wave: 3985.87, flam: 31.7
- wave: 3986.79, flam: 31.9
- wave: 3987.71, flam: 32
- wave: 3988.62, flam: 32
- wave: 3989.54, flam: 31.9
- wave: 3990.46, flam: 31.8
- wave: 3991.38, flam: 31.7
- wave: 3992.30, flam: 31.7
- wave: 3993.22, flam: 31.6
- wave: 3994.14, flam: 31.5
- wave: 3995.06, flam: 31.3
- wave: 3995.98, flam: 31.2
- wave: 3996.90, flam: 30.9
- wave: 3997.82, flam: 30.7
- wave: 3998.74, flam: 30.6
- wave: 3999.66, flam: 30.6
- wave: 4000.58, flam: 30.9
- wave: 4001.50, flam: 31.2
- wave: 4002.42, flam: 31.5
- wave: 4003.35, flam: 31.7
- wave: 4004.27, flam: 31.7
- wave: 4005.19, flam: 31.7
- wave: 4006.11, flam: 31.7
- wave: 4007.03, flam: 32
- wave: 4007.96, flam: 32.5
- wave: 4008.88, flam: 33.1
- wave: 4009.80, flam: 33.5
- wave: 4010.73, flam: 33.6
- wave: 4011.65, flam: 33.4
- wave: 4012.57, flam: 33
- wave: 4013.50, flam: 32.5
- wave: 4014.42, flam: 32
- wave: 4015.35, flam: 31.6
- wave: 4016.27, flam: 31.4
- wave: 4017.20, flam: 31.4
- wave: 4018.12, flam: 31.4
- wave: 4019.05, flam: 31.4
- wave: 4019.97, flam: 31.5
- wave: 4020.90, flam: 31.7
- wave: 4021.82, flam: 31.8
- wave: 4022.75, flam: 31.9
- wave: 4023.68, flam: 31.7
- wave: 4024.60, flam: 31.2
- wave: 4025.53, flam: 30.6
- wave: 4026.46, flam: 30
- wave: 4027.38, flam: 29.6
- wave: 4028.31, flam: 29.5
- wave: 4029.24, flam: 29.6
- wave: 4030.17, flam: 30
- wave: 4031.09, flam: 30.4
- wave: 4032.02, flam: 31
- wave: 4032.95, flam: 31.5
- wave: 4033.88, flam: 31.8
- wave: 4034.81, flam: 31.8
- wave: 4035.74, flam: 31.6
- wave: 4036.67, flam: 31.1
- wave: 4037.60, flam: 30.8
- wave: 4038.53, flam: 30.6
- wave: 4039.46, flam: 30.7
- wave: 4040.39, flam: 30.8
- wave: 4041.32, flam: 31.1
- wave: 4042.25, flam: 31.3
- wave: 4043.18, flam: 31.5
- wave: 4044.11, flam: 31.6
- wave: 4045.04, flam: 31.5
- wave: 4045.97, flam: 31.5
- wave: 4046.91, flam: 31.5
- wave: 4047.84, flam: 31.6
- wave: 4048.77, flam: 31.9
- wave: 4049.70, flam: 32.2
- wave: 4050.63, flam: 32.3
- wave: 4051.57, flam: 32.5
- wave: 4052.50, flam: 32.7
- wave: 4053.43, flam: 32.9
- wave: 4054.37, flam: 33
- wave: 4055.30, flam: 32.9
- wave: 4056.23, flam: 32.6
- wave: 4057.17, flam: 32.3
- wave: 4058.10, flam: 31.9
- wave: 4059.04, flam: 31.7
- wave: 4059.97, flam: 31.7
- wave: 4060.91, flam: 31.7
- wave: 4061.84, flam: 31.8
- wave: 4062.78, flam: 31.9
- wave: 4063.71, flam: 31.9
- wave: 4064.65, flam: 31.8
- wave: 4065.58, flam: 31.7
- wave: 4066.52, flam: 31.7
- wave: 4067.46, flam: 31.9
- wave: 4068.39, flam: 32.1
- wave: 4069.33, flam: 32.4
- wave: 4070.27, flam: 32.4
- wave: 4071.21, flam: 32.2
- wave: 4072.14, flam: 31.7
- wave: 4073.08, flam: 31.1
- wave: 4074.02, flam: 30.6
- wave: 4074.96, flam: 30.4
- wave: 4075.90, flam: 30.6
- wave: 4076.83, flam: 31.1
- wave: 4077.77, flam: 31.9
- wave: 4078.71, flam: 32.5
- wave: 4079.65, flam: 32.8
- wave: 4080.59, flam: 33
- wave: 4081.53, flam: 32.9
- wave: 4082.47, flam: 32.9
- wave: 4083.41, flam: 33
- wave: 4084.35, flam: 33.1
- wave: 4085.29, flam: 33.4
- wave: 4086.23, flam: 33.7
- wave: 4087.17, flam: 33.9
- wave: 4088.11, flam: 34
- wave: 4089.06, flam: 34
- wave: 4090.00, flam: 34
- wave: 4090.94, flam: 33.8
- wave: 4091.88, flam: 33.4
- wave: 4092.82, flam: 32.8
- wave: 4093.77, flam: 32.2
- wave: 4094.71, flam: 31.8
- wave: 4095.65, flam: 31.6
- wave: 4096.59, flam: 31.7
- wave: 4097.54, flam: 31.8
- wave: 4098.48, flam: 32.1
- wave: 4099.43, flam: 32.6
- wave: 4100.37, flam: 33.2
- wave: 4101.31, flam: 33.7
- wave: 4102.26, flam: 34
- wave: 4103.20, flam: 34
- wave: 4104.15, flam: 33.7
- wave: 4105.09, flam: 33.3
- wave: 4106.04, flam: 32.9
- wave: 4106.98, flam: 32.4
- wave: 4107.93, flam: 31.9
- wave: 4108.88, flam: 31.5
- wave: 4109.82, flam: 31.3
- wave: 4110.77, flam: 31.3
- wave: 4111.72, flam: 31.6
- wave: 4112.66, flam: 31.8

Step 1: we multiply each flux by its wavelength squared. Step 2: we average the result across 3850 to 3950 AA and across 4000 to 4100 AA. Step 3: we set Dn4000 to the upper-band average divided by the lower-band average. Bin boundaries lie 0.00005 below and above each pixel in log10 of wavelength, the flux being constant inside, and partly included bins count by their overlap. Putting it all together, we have 0.96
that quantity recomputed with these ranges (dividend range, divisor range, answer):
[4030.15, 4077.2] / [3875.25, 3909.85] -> 0.96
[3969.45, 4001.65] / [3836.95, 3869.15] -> 0.90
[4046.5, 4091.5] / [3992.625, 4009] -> 1.06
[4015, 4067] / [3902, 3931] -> 0.98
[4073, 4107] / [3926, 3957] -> 1.09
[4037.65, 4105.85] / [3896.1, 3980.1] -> 1.03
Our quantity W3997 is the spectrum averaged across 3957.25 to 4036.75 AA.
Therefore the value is 32.2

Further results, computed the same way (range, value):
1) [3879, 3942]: 34.3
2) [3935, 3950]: 32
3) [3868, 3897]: 39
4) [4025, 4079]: 31.5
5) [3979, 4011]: 31.7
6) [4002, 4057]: 31.6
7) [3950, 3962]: 32.9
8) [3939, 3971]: 33.3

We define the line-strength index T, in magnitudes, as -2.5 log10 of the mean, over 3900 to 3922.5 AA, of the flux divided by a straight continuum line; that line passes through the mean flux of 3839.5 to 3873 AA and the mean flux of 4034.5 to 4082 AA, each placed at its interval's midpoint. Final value 0.09 mag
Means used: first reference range 39.3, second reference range 31.8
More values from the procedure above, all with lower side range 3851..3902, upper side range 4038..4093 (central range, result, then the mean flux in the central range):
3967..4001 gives 0.09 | 32.3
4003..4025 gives 0.06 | 32.1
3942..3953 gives 0.12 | 32.5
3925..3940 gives 0.14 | 32.4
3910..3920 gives 0.08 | 34.8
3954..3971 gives 0.04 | 34.3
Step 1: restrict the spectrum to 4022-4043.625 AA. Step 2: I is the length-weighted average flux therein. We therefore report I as 30.9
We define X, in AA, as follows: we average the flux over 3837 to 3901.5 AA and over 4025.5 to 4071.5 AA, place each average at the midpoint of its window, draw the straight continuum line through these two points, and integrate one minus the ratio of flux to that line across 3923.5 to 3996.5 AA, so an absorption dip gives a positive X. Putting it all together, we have 4.3 AA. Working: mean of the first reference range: 38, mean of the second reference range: 31.5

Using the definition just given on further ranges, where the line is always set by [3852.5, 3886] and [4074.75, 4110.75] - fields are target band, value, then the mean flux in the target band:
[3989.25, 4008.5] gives 2.3 AA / 31.4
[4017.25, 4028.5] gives 1.3 AA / 31.1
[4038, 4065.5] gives 1.8 AA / 31.8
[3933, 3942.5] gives 1.5 AA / 31.6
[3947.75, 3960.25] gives 1.5 AA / 32.8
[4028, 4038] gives 1.1 AA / 30.8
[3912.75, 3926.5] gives 1.4 AA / 34.3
